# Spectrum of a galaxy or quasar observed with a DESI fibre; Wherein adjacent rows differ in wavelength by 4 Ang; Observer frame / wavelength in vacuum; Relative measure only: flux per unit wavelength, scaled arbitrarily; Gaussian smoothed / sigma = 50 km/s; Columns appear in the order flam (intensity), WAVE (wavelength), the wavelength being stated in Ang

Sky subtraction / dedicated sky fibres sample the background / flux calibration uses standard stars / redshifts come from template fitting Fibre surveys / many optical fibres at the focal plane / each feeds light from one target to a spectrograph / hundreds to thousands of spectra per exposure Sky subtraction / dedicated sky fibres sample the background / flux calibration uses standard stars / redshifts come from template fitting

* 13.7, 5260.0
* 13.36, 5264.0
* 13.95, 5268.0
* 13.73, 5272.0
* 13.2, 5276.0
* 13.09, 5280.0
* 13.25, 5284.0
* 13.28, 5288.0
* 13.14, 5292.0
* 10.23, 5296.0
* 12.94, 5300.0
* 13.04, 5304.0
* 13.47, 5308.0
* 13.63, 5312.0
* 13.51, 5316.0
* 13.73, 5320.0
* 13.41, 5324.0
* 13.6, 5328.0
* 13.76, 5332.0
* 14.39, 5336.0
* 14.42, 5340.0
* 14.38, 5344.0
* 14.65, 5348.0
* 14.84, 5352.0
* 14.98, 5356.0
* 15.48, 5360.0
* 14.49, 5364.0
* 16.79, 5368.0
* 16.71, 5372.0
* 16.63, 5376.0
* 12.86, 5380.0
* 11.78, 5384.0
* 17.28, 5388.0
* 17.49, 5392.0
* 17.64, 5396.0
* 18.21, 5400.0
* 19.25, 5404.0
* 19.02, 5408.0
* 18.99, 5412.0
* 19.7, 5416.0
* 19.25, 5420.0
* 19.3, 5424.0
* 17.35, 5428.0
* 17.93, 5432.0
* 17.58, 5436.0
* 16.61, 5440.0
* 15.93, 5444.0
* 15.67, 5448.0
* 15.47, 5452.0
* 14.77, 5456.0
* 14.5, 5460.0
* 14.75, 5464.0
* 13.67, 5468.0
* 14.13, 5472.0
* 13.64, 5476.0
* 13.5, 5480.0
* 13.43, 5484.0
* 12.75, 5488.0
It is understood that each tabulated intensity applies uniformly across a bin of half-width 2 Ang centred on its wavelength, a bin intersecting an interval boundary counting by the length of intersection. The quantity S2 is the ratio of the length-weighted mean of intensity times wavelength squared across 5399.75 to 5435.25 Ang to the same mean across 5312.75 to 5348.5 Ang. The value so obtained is 1.4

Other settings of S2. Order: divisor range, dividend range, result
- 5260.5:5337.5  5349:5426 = 1.31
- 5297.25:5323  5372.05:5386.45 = 1.10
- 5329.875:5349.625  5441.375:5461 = 1.12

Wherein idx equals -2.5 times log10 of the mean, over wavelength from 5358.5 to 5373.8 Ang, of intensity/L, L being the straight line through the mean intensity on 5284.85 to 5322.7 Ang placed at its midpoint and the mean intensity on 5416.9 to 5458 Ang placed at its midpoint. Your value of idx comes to -0.07 mag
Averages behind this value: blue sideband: 13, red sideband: 17.1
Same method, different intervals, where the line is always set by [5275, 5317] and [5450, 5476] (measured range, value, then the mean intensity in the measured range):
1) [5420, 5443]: -0.25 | 17.8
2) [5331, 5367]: -0.10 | 14.7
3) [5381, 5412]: -0.23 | 17.2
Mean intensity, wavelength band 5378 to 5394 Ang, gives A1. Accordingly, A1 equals 14.9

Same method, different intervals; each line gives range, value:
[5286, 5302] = 12.4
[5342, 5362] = 14.9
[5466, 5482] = 13.7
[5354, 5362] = 15.2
